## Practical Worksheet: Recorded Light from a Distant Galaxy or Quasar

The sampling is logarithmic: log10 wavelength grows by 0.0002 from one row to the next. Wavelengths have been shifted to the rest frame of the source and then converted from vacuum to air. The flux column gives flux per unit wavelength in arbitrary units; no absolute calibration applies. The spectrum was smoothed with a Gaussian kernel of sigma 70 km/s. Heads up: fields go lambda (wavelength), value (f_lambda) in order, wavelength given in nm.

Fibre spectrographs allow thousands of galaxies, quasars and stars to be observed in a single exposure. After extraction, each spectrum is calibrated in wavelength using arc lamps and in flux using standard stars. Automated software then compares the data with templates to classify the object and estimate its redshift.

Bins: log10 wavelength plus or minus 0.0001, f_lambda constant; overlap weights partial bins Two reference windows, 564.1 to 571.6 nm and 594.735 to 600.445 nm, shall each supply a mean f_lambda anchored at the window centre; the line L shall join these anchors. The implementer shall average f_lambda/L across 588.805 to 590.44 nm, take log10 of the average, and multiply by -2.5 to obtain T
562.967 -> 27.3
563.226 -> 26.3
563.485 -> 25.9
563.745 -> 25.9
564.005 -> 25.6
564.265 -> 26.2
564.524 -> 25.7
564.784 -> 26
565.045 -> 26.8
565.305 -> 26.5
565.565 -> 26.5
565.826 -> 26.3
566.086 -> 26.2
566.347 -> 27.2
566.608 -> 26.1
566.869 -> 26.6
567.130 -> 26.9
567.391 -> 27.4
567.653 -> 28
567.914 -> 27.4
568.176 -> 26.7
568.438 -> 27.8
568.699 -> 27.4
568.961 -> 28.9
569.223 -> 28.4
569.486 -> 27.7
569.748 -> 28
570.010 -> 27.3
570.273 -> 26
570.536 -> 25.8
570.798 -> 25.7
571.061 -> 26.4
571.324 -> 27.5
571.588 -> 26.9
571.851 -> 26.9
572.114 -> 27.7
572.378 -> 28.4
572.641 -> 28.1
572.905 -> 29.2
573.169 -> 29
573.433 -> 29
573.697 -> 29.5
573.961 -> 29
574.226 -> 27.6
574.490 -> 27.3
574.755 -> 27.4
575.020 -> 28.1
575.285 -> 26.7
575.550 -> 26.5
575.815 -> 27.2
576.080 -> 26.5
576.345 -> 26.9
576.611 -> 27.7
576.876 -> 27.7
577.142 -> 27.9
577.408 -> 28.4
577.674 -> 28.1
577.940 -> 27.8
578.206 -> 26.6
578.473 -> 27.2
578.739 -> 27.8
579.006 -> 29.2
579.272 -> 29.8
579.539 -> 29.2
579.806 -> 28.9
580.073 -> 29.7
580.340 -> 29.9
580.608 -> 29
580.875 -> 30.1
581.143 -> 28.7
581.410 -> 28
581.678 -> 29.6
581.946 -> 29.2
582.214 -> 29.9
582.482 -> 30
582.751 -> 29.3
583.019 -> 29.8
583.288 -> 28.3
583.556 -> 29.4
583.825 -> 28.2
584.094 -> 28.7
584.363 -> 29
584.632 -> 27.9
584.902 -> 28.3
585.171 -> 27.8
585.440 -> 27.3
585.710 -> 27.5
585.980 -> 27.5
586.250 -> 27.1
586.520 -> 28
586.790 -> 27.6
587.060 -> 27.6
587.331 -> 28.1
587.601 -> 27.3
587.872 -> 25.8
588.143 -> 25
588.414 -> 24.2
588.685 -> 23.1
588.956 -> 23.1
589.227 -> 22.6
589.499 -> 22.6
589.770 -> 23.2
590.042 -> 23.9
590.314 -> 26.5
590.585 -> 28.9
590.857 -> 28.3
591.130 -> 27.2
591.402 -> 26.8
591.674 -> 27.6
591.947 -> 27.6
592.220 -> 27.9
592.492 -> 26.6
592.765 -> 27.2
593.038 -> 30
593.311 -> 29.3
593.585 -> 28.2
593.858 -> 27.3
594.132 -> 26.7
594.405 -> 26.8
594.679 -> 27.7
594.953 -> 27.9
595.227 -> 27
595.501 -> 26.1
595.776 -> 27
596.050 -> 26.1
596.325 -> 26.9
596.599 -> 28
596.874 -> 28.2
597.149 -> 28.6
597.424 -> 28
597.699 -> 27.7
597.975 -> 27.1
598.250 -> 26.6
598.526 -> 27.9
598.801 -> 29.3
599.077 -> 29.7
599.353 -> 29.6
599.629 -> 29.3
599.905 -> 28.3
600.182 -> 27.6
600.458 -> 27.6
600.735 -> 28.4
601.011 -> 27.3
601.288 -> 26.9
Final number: 0.17 mag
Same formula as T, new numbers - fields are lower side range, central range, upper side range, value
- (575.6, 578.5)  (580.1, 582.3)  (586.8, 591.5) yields -0.10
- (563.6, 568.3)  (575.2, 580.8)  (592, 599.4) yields -0.04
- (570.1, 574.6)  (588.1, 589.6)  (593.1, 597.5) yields 0.18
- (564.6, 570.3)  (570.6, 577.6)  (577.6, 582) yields 0.01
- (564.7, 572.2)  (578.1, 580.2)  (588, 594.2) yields -0.08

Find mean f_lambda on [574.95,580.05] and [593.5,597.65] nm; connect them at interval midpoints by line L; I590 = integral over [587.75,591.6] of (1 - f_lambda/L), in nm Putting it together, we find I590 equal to 0.34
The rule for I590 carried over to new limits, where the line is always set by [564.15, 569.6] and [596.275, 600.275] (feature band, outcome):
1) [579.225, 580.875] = -0.117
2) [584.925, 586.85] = 0.010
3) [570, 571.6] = 0.042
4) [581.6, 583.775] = -0.140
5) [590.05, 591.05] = 0.020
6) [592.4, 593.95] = -0.008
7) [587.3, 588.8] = 0.128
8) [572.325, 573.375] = -0.058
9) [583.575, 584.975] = -0.042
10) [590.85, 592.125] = 0.024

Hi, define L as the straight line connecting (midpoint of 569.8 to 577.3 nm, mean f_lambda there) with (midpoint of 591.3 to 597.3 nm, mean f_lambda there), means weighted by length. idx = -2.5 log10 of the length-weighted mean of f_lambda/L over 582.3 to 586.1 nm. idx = -0.04 mag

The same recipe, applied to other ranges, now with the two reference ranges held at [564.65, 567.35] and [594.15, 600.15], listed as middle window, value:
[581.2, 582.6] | -0.08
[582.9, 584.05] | -0.06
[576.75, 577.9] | -0.04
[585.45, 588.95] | 0.04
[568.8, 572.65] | -0.02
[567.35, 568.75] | -0.03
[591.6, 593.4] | -0.02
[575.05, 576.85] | 0.00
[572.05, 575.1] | -0.06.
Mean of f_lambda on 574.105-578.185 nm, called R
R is 27.4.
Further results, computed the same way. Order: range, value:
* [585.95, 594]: 26.5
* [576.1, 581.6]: 28.4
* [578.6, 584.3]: 29.2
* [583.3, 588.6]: 27.5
